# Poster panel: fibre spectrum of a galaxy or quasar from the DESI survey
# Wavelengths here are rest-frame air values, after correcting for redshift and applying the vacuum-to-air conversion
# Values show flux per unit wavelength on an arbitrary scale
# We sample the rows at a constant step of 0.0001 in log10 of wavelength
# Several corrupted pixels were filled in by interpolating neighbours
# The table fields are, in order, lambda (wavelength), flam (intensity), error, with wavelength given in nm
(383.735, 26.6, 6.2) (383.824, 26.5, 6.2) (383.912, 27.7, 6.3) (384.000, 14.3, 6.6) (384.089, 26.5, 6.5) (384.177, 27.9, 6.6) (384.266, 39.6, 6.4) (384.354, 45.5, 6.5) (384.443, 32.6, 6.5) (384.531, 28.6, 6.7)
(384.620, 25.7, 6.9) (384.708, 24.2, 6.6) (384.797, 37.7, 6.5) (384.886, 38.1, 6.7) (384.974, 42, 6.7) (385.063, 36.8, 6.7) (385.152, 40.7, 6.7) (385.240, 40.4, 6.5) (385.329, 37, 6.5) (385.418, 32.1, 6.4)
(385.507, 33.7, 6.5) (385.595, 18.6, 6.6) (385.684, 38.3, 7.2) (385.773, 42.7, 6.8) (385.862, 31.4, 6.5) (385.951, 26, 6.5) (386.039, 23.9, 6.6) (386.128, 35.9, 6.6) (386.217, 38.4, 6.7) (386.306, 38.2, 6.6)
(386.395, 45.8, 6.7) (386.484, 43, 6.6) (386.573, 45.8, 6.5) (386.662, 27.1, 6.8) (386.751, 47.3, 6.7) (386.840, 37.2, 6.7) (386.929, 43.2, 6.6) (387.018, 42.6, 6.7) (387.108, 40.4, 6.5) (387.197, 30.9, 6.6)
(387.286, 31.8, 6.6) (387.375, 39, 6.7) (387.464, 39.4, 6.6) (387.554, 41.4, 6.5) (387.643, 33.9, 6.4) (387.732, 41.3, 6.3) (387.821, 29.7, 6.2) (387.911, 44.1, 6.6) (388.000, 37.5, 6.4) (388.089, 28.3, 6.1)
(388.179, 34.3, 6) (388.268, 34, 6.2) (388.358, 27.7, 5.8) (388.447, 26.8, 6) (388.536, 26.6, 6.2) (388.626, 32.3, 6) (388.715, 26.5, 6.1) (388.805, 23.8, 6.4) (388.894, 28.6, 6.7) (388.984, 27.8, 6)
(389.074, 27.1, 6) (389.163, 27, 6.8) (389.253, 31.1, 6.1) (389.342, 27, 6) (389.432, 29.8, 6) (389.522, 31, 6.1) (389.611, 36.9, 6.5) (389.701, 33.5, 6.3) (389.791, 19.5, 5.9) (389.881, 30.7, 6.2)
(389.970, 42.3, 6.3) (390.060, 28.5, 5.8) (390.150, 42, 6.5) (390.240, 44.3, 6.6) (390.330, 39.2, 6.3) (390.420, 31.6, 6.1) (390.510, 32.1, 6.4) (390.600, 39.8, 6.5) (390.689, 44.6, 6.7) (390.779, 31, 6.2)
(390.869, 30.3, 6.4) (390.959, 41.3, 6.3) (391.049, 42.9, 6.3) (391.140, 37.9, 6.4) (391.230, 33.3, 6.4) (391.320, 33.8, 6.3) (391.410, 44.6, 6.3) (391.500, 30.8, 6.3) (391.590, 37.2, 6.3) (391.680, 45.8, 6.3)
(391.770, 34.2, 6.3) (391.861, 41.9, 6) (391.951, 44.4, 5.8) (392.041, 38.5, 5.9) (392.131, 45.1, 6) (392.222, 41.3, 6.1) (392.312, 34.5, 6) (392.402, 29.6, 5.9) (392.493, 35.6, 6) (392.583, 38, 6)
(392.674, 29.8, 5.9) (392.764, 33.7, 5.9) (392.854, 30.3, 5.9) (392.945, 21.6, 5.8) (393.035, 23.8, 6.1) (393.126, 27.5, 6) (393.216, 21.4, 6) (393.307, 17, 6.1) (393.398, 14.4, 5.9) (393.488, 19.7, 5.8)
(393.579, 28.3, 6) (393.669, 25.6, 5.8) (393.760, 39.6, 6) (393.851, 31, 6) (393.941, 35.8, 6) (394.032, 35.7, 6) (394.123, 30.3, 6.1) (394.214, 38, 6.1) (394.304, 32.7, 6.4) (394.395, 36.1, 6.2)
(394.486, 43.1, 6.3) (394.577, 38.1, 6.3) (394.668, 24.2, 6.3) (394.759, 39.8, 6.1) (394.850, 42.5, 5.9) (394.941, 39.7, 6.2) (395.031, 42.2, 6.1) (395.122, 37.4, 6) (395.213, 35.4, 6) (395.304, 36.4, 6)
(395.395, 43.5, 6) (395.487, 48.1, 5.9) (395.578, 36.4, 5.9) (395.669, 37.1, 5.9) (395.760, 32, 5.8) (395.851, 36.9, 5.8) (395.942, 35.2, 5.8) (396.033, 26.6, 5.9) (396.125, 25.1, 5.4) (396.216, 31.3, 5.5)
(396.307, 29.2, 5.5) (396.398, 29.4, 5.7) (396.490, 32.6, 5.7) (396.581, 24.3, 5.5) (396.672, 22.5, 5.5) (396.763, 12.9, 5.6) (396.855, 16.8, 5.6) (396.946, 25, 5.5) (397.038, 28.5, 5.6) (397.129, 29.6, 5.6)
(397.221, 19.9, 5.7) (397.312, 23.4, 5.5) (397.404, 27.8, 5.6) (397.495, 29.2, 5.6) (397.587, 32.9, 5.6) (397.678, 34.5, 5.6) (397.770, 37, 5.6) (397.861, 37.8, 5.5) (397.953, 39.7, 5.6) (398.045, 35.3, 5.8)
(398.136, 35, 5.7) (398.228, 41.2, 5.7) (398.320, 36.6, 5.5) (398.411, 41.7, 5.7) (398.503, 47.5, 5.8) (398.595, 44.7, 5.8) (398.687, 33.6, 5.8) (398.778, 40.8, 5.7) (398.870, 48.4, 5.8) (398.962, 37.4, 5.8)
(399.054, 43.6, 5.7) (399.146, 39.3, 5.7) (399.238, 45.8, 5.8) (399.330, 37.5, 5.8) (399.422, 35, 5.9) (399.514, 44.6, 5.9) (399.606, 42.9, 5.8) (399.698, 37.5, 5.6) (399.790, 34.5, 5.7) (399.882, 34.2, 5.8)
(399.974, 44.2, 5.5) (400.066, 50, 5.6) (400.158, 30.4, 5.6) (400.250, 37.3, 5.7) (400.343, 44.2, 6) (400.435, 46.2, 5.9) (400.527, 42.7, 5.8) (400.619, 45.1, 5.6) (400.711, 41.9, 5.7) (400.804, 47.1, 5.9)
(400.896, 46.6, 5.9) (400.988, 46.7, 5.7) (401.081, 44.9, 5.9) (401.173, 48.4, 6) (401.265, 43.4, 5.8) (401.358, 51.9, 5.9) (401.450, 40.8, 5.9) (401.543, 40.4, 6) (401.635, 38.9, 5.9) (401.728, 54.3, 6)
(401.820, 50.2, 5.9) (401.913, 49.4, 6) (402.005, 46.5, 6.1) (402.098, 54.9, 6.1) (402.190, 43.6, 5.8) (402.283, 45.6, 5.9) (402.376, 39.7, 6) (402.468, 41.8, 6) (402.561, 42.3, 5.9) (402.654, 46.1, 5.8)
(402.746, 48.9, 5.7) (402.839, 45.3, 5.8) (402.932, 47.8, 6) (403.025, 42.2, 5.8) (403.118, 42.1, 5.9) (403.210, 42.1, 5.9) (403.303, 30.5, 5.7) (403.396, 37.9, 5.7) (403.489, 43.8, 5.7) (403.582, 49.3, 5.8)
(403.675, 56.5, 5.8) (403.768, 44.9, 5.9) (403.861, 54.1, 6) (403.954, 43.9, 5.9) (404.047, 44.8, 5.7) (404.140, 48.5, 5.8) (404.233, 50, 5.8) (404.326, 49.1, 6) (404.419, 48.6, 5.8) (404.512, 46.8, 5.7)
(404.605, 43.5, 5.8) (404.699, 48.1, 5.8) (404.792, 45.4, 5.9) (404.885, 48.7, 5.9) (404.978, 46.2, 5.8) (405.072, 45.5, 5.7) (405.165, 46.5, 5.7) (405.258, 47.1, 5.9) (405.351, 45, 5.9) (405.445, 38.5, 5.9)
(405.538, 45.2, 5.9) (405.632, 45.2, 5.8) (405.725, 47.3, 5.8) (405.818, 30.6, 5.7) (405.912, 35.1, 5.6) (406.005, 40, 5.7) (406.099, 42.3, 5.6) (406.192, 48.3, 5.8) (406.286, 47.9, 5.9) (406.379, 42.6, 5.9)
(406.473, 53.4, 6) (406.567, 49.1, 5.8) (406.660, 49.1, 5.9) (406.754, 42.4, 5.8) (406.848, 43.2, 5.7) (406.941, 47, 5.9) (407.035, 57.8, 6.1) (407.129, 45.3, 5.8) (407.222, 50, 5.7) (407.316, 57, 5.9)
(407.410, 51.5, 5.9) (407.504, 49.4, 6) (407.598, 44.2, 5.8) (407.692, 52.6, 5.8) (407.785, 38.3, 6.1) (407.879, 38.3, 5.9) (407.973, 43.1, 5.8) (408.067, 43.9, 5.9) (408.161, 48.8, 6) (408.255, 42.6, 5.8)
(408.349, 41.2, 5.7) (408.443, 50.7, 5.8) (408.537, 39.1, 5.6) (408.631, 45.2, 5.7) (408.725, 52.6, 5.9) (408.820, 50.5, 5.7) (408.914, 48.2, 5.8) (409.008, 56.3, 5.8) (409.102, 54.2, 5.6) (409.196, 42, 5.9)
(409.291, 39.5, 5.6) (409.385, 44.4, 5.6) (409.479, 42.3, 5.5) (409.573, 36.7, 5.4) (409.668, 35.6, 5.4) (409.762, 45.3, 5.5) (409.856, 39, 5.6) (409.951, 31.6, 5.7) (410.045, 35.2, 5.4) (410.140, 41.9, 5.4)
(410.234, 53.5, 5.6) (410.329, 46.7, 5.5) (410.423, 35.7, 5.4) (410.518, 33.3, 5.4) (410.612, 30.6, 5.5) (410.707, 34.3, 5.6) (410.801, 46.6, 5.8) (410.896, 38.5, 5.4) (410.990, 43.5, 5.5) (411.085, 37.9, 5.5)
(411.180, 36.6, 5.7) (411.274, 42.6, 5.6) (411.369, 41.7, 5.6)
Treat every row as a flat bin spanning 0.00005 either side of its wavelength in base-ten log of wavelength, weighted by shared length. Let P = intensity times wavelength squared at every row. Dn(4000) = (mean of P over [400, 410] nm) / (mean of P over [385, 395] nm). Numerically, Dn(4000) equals 1.42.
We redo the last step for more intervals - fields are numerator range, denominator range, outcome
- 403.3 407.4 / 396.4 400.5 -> 1.34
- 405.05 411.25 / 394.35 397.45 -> 1.46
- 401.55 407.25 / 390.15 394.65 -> 1.42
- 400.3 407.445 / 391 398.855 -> 1.43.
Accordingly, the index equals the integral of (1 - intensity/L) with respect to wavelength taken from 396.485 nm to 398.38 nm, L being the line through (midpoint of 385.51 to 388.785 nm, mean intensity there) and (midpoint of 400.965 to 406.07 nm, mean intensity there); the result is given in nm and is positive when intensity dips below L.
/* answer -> 0.54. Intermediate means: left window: 35.2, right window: 45.2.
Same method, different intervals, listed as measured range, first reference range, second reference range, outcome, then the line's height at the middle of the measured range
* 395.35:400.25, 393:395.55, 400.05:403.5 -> 0.46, 38.4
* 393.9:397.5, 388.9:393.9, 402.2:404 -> 0.47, 37.3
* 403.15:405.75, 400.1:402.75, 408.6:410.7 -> -0.11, 44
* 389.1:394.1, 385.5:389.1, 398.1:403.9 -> 0.52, 37.3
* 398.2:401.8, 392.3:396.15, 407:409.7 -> -0.39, 38.3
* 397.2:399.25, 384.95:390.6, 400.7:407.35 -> 0.23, 41.7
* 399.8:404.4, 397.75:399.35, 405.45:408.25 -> -0.25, 42.6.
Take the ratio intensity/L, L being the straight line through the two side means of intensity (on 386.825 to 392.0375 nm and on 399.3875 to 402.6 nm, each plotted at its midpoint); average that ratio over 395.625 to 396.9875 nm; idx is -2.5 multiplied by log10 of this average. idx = 0.40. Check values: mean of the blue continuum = 34.8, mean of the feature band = 27.8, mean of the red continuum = 43.7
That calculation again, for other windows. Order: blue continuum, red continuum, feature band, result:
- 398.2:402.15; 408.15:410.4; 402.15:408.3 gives -0.04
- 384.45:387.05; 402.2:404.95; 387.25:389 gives 0.13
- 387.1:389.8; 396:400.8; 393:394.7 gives 0.14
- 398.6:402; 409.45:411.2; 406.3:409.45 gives -0.17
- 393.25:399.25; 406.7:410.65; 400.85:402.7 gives -0.19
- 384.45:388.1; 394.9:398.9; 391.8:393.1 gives 0.00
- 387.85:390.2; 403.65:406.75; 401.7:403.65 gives -0.04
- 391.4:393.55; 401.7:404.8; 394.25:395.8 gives -0.07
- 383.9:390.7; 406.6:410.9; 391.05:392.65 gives -0.05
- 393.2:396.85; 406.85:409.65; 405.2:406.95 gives 0.00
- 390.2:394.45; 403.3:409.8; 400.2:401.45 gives -0.10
